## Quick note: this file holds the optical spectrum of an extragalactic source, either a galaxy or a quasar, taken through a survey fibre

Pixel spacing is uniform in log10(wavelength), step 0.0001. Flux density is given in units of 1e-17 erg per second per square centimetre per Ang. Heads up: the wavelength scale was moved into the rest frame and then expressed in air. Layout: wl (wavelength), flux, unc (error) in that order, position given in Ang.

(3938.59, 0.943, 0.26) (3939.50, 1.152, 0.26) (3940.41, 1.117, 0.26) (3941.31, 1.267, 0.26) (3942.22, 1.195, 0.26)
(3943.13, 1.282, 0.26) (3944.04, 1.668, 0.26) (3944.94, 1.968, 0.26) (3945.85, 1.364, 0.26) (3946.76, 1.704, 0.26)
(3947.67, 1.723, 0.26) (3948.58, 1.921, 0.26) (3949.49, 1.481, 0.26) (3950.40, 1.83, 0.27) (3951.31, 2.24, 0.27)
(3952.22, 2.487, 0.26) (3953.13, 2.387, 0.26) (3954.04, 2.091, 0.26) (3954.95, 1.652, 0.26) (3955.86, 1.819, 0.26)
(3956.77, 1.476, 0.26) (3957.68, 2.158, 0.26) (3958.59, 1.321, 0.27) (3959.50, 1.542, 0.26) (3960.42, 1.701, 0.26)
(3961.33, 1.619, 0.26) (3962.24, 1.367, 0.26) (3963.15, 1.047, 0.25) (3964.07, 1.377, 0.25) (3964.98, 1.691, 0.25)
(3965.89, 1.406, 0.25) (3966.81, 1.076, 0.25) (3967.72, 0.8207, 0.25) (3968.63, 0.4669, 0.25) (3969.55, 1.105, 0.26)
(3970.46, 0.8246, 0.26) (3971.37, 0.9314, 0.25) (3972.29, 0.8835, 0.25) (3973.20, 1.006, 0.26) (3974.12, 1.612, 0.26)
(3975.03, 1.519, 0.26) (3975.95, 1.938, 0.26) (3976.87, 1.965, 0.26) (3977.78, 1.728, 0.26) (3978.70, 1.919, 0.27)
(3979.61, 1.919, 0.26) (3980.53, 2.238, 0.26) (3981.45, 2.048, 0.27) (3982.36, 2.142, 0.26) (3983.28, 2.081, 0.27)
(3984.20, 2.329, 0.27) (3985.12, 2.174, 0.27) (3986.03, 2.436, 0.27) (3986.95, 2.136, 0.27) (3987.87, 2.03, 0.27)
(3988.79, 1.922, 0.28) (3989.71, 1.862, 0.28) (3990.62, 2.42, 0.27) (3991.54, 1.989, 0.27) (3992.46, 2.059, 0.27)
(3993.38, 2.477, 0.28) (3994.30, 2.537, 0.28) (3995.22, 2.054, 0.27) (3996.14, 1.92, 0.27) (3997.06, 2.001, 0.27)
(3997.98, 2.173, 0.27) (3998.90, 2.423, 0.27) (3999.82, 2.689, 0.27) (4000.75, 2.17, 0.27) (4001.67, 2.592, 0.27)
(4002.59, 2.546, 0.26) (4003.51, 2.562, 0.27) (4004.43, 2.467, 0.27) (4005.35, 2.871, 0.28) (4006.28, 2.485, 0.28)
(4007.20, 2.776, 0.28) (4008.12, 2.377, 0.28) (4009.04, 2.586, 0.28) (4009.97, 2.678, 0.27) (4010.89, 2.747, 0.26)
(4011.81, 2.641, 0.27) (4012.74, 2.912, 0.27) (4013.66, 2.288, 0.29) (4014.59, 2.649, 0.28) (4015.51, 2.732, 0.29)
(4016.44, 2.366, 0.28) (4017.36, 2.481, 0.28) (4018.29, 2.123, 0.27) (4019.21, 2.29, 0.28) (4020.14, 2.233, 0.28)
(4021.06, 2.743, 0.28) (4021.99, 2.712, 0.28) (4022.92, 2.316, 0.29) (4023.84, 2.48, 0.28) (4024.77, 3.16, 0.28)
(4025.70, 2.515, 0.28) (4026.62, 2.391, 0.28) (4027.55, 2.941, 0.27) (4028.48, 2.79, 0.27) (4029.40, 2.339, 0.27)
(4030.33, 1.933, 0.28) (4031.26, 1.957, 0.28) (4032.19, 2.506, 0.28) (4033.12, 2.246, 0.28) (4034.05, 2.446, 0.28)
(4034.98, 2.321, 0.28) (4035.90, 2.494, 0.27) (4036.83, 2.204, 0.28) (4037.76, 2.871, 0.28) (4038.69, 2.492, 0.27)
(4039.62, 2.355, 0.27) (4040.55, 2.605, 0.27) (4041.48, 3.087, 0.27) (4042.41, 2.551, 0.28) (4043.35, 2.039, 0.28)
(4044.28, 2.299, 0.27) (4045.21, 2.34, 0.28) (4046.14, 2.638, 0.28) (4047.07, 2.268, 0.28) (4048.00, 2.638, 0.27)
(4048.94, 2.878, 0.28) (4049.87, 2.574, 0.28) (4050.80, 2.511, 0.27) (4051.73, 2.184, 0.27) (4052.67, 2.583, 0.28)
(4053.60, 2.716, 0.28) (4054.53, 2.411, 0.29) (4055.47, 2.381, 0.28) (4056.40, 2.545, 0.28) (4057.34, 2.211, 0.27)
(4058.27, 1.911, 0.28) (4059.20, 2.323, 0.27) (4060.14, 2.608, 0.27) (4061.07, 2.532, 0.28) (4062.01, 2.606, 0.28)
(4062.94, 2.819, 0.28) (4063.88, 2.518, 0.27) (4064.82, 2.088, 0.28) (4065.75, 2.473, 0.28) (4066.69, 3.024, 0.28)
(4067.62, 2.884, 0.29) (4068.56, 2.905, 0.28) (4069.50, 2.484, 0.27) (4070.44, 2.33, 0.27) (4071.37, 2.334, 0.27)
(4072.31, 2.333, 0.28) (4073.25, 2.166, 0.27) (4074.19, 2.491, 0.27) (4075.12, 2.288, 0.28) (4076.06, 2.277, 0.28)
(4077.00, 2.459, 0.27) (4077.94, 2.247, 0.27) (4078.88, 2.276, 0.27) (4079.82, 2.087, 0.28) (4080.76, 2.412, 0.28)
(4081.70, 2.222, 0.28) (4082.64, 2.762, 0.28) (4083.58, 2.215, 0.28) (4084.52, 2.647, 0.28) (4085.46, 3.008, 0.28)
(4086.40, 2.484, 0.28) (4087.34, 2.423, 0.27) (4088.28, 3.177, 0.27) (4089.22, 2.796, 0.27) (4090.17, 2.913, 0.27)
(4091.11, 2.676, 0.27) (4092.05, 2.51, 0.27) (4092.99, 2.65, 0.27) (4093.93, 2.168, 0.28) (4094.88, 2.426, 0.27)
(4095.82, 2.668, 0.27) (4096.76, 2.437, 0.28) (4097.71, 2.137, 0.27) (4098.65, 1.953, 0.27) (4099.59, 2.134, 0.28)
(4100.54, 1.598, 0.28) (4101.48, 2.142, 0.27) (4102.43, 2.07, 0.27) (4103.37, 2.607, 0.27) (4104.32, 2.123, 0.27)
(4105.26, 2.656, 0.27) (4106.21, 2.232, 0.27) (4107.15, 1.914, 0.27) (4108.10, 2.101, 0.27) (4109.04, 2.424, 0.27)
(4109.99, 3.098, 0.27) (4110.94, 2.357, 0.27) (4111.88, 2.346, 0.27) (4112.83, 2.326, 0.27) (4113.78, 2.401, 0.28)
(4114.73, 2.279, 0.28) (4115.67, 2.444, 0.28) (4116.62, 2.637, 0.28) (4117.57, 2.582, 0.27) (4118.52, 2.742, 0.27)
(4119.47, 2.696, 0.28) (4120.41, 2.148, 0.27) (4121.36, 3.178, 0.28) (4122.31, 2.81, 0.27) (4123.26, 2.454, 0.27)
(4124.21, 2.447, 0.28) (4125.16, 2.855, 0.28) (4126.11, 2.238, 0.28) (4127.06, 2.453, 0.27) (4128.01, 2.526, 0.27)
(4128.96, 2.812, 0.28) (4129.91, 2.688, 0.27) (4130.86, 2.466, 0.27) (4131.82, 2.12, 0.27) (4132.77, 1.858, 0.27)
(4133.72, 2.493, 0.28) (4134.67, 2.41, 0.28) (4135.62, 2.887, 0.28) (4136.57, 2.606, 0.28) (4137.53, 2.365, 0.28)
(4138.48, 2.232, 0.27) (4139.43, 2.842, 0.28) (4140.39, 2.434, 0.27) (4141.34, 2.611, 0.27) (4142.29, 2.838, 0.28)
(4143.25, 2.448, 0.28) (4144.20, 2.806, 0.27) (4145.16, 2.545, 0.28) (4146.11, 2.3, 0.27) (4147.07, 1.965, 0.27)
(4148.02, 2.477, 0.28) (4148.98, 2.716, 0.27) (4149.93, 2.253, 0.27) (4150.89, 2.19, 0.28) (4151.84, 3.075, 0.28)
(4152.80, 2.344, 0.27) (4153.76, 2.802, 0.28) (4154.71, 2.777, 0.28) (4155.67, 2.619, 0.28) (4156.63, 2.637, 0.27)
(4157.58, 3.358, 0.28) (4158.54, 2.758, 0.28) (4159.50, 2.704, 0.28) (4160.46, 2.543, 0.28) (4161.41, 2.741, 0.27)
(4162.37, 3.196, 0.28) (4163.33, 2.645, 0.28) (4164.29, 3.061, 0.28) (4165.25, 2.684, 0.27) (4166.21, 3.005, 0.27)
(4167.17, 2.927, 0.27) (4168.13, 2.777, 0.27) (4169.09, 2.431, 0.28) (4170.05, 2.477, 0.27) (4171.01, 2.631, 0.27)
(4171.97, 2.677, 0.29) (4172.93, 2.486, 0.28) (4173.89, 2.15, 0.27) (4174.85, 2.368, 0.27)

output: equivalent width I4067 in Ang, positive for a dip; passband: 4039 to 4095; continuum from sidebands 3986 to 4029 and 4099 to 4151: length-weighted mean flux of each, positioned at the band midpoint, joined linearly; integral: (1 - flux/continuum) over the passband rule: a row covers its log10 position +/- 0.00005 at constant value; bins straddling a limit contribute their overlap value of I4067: -1.2 Ang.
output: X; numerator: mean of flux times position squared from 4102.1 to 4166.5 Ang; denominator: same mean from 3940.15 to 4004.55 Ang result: 1.53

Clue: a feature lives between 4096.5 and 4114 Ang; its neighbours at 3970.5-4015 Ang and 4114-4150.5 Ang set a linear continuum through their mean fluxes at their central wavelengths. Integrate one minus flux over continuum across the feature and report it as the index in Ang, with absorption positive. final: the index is 1.3 Ang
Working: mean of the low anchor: 2.17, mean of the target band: 2.26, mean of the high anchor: 2.52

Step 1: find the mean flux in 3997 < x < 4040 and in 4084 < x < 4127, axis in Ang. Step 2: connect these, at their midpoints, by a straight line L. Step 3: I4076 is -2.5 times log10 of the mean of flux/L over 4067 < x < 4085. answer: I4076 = 0.027 mag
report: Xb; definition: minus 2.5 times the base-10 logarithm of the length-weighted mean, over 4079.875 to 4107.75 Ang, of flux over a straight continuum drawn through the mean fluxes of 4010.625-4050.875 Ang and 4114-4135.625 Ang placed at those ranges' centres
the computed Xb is 0.05 mag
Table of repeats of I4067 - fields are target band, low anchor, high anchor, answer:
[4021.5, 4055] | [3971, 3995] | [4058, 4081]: -3.52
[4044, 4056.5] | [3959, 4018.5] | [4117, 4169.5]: -1.39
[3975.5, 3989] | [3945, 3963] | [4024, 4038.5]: -0.25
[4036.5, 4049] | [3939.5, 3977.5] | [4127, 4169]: -3.19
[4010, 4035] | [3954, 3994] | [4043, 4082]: -4.79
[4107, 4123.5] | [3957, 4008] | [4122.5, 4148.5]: -0.66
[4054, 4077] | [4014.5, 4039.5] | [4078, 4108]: -0.28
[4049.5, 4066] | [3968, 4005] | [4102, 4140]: -1.58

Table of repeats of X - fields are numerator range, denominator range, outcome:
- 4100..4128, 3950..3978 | 1.73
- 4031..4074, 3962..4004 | 1.39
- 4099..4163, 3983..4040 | 1.10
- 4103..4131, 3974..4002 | 1.26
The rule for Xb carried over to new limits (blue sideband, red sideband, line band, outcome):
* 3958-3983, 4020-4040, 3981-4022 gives -0.19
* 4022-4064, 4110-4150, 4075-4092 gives -0.01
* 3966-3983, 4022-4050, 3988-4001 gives -0.21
